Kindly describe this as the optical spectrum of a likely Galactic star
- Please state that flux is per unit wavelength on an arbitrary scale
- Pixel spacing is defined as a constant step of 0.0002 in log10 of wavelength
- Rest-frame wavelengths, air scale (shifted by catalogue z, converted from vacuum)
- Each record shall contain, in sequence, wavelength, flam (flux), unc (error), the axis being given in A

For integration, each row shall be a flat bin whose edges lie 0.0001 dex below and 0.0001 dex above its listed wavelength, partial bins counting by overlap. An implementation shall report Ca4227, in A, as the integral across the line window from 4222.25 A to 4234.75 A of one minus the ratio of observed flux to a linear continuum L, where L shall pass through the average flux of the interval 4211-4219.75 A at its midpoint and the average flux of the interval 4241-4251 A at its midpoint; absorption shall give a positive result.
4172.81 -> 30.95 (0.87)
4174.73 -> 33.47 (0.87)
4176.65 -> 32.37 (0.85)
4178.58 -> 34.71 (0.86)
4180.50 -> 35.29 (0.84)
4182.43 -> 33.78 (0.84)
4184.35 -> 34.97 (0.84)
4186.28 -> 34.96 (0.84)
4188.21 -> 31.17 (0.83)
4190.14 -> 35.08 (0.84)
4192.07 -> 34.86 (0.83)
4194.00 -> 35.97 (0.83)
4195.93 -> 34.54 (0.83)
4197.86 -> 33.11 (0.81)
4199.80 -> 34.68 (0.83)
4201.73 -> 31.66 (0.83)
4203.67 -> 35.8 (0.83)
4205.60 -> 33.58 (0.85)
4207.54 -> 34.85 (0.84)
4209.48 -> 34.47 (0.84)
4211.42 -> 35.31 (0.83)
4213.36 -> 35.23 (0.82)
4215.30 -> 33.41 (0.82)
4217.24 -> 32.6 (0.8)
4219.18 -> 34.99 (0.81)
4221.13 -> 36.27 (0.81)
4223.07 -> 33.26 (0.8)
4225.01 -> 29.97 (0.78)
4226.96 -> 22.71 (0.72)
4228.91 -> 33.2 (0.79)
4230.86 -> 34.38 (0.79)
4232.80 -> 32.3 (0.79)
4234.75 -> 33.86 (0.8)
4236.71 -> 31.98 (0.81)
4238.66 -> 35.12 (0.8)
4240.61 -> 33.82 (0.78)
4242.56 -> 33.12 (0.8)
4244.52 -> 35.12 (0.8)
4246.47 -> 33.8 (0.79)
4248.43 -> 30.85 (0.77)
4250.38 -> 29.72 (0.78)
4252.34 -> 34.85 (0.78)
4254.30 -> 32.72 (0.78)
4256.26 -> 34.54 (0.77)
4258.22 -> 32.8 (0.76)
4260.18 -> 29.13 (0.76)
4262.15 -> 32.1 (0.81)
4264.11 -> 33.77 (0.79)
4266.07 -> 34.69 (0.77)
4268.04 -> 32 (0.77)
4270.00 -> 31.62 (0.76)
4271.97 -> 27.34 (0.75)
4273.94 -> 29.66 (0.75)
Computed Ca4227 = 0.9 A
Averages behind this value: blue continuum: 34.2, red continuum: 32.7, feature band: 31.2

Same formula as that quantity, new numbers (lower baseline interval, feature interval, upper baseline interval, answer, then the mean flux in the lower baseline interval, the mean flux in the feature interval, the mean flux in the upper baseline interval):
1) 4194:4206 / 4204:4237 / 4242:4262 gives 0.36 A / 34.1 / 33.2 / 32.6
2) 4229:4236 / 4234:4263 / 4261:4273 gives -0.18 A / 33.4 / 32.9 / 31.9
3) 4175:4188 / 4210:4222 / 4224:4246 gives -0.59 A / 34.1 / 34.6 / 32.4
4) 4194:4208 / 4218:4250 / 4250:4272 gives 0.41 A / 34.1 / 32.7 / 32.4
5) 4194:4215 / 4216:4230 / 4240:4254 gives 0.78 A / 34.4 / 31.9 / 33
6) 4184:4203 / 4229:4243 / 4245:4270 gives -0.17 A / 34.1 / 33.5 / 32.6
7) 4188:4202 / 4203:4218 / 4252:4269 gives -0.25 A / 34.1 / 34.4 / 32.9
